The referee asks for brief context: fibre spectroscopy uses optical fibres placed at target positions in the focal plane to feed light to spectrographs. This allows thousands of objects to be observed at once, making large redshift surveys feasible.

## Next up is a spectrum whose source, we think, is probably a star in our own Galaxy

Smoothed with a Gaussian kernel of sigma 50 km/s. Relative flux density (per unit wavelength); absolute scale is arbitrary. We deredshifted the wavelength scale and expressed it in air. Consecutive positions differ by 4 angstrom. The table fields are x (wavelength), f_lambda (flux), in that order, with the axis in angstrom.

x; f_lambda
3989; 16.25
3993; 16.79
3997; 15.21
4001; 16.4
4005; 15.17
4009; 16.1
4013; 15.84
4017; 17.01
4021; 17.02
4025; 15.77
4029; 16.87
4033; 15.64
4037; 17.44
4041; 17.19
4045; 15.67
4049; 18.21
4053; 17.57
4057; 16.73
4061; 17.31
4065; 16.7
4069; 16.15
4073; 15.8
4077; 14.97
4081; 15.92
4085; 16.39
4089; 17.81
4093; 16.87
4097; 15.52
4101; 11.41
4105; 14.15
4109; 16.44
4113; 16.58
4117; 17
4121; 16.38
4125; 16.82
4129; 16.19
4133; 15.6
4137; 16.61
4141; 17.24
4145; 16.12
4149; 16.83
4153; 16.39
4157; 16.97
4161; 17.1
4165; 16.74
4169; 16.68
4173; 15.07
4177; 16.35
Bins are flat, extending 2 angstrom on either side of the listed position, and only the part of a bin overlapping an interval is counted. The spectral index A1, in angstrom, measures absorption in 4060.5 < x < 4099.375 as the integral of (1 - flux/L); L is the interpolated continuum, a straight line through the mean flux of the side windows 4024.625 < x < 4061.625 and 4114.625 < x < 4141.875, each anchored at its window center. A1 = 1.1 angstrom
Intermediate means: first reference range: 16.9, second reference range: 16.5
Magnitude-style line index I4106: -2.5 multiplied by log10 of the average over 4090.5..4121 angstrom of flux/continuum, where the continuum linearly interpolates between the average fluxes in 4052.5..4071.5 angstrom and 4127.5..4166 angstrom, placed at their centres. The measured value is 0.08 mag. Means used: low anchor 16.8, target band 15.5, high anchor 16.6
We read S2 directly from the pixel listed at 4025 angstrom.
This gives 15.77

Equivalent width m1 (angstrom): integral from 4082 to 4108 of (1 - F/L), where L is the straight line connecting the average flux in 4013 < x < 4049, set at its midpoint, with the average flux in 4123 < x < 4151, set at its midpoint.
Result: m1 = 1.8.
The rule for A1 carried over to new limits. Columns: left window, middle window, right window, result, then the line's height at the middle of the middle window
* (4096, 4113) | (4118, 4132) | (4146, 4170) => -0.9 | 15.4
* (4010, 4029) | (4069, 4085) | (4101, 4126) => 0.3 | 16.1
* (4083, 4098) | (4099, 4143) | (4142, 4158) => 2.1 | 16.7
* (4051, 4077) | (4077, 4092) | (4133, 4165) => 0.1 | 16.6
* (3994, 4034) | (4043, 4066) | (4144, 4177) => -1.2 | 16.2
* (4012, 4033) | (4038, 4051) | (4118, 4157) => -0.5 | 16.5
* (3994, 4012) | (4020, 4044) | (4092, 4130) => -1.3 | 15.8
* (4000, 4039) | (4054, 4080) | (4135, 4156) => 0.2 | 16.4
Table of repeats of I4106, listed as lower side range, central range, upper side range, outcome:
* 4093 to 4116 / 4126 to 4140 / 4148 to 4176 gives -0.03 mag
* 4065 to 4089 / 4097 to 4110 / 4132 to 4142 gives 0.16 mag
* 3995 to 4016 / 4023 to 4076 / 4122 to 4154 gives -0.04 mag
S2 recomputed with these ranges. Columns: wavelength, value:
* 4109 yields 16.44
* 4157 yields 16.97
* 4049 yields 18.21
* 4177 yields 16.35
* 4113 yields 16.58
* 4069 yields 16.15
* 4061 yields 17.31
